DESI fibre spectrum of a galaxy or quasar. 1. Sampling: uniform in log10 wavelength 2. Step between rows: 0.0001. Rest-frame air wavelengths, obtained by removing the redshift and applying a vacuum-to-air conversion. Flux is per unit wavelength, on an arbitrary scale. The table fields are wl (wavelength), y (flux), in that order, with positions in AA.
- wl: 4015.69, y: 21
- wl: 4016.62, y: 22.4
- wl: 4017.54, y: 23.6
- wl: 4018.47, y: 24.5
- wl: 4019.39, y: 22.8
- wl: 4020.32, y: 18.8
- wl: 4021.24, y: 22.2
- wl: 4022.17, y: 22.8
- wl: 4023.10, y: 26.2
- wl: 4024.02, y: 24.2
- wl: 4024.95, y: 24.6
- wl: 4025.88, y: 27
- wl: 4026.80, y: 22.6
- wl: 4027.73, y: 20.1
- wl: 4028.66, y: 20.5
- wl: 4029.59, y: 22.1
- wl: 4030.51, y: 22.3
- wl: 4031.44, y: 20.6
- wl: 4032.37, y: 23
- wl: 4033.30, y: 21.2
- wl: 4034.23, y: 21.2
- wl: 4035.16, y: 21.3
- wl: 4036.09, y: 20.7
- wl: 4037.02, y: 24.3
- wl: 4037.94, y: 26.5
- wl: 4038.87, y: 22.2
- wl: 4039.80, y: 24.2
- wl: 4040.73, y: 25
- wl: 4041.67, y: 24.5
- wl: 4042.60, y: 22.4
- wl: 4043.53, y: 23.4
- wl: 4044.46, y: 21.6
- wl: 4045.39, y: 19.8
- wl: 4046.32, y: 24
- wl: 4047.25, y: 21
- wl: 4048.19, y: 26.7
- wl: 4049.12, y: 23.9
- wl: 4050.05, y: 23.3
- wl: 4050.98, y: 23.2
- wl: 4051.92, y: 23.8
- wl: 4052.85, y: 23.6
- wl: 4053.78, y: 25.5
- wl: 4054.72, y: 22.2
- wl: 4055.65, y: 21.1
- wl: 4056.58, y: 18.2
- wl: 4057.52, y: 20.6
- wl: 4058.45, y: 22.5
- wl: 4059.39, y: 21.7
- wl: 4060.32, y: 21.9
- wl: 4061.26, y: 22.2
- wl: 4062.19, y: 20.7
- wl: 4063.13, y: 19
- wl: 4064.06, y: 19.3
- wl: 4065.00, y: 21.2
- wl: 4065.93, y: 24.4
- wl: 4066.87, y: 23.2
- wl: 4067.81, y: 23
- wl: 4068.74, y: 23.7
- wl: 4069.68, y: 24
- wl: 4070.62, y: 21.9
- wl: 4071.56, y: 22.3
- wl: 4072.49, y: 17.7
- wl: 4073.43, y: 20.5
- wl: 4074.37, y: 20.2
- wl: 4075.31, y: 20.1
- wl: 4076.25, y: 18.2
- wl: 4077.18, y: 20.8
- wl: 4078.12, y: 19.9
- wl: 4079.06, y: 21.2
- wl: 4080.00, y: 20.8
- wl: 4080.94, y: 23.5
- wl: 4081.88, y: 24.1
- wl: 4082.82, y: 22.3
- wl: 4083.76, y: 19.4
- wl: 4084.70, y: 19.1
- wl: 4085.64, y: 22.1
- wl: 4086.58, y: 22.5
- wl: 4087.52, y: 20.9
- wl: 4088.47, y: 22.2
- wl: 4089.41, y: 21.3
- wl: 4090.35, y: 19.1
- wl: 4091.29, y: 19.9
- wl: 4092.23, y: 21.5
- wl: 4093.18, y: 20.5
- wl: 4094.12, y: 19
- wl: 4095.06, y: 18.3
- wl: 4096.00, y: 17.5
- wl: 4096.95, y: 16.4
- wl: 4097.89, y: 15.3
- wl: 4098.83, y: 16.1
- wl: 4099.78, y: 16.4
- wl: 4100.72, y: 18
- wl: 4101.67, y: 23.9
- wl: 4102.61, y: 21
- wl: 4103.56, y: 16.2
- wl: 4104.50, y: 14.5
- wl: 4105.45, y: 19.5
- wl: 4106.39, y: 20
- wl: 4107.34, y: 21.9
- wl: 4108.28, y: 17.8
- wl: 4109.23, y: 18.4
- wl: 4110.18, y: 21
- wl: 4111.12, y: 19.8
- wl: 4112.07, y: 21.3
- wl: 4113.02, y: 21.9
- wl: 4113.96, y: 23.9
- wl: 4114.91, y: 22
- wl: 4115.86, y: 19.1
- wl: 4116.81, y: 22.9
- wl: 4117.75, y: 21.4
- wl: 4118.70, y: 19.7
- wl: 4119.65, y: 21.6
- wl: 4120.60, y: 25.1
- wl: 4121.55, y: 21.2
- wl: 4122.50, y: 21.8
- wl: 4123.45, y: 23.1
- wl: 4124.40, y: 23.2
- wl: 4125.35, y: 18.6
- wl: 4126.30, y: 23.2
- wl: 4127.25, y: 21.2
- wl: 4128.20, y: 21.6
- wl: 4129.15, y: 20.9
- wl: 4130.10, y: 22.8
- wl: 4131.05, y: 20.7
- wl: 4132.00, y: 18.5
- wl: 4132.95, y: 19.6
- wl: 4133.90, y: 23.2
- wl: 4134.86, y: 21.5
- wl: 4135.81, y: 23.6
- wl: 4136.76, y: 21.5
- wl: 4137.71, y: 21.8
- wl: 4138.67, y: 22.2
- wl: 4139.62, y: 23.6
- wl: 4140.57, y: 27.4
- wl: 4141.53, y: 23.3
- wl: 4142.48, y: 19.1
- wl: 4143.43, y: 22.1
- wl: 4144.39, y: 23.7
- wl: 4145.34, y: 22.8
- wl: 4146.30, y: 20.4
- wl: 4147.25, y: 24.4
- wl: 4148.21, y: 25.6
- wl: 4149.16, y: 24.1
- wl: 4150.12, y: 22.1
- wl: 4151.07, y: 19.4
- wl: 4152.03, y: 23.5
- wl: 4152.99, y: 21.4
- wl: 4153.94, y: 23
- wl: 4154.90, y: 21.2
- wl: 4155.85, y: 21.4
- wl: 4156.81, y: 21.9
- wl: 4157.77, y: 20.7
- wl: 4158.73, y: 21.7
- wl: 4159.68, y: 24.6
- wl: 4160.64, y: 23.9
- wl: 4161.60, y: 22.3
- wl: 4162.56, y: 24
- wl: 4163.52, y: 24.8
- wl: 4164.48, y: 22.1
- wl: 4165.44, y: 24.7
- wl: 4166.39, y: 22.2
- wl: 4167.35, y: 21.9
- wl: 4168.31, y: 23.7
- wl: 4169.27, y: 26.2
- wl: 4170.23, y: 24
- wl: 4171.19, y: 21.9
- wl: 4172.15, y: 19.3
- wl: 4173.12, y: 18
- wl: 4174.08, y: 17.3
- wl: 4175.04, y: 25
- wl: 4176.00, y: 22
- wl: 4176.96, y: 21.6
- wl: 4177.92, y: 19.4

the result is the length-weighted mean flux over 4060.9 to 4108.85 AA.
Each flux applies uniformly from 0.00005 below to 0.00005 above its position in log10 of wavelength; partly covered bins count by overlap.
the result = 20.3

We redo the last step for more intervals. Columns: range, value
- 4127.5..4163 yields 22.3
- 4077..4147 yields 20.9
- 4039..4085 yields 22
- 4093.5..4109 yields 18.3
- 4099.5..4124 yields 20.6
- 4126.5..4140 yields 21.6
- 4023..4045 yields 22.9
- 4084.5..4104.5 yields 19.3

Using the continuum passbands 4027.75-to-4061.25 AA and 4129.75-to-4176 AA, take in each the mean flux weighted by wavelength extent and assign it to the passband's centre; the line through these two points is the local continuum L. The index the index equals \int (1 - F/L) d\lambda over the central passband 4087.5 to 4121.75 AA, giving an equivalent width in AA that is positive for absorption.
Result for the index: 3.9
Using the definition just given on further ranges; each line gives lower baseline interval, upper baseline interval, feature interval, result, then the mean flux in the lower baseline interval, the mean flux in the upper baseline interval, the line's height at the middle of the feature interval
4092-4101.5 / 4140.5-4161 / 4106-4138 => -2.0 AA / 18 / 22.5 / 20.1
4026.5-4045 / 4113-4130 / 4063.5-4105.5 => 3.5 AA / 22.5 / 21.8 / 22.1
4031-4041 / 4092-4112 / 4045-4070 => -1.1 AA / 22.7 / 18.7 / 21.4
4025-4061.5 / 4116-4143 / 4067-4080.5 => 0.8 AA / 22.6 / 21.9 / 22.4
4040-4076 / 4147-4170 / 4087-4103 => 2.3 AA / 22.2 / 22.9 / 22.5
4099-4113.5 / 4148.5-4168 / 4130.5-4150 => -0.9 AA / 19.4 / 22.6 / 21.5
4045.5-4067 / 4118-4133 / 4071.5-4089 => 0.9 AA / 22.3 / 21.5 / 22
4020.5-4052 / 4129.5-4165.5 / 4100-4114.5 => 1.8 AA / 23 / 22.5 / 22.6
